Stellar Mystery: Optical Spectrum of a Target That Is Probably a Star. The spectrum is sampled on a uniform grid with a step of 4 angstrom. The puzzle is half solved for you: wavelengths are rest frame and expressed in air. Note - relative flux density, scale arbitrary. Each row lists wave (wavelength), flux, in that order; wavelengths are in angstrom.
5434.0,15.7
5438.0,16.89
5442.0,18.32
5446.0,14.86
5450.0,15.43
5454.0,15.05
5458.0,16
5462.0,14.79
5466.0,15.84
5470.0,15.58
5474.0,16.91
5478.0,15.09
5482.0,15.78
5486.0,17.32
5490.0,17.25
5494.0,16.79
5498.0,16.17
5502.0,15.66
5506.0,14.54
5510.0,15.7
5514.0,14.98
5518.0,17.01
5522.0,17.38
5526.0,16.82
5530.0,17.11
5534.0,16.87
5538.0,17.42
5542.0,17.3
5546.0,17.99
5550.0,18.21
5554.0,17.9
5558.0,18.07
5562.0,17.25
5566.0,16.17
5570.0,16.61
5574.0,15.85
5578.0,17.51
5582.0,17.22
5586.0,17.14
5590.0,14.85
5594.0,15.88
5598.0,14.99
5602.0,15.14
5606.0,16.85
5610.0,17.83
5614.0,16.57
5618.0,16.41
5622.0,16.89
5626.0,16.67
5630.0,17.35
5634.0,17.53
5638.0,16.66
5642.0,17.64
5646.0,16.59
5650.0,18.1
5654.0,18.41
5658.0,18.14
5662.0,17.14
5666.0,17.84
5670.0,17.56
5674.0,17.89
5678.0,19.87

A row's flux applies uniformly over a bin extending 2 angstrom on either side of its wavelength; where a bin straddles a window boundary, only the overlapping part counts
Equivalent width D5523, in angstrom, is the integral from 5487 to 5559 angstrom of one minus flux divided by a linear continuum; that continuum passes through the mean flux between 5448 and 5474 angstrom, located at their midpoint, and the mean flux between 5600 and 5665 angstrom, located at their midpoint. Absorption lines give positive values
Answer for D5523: -3.1 angstrom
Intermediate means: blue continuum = 15.6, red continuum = 17.1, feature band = 16.8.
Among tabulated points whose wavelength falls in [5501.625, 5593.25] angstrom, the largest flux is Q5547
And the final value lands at 18.21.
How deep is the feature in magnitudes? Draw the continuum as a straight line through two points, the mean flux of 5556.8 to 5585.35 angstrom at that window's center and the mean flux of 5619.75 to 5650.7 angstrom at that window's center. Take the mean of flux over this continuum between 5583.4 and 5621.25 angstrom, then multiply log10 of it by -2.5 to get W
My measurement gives 0.053 mag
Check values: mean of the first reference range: 16.9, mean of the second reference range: 17.1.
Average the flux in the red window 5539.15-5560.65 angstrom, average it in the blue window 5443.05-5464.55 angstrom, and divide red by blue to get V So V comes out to 1.16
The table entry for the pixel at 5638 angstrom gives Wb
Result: 16.66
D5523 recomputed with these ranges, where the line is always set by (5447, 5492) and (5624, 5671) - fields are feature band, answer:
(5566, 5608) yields 1.8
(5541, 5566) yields -1.6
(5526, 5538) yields -0.4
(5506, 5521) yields 0.4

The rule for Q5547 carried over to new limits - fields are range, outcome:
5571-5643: 17.83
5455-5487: 17.32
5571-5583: 17.51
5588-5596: 15.88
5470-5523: 17.38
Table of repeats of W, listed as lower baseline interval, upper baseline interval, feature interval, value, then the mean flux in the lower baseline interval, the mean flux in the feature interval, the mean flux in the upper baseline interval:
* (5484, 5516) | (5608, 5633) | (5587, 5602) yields 0.096 mag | 16.1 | 15.4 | 17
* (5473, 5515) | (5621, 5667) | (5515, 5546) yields -0.049 mag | 16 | 17.1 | 17.4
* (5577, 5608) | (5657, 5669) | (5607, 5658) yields -0.015 mag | 16.2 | 17.2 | 17.7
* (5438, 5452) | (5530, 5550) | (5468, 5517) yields 0.057 mag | 16.3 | 16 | 17.4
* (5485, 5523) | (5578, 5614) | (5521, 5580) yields -0.062 mag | 16.2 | 17.2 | 16.3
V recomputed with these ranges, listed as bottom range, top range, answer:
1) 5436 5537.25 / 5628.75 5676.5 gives 1.09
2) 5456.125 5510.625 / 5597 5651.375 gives 1.05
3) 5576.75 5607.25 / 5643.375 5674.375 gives 1.10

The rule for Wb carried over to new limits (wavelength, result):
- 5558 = 18.07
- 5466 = 15.84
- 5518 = 17.01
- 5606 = 16.85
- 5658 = 18.14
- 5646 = 16.59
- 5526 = 16.82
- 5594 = 15.88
